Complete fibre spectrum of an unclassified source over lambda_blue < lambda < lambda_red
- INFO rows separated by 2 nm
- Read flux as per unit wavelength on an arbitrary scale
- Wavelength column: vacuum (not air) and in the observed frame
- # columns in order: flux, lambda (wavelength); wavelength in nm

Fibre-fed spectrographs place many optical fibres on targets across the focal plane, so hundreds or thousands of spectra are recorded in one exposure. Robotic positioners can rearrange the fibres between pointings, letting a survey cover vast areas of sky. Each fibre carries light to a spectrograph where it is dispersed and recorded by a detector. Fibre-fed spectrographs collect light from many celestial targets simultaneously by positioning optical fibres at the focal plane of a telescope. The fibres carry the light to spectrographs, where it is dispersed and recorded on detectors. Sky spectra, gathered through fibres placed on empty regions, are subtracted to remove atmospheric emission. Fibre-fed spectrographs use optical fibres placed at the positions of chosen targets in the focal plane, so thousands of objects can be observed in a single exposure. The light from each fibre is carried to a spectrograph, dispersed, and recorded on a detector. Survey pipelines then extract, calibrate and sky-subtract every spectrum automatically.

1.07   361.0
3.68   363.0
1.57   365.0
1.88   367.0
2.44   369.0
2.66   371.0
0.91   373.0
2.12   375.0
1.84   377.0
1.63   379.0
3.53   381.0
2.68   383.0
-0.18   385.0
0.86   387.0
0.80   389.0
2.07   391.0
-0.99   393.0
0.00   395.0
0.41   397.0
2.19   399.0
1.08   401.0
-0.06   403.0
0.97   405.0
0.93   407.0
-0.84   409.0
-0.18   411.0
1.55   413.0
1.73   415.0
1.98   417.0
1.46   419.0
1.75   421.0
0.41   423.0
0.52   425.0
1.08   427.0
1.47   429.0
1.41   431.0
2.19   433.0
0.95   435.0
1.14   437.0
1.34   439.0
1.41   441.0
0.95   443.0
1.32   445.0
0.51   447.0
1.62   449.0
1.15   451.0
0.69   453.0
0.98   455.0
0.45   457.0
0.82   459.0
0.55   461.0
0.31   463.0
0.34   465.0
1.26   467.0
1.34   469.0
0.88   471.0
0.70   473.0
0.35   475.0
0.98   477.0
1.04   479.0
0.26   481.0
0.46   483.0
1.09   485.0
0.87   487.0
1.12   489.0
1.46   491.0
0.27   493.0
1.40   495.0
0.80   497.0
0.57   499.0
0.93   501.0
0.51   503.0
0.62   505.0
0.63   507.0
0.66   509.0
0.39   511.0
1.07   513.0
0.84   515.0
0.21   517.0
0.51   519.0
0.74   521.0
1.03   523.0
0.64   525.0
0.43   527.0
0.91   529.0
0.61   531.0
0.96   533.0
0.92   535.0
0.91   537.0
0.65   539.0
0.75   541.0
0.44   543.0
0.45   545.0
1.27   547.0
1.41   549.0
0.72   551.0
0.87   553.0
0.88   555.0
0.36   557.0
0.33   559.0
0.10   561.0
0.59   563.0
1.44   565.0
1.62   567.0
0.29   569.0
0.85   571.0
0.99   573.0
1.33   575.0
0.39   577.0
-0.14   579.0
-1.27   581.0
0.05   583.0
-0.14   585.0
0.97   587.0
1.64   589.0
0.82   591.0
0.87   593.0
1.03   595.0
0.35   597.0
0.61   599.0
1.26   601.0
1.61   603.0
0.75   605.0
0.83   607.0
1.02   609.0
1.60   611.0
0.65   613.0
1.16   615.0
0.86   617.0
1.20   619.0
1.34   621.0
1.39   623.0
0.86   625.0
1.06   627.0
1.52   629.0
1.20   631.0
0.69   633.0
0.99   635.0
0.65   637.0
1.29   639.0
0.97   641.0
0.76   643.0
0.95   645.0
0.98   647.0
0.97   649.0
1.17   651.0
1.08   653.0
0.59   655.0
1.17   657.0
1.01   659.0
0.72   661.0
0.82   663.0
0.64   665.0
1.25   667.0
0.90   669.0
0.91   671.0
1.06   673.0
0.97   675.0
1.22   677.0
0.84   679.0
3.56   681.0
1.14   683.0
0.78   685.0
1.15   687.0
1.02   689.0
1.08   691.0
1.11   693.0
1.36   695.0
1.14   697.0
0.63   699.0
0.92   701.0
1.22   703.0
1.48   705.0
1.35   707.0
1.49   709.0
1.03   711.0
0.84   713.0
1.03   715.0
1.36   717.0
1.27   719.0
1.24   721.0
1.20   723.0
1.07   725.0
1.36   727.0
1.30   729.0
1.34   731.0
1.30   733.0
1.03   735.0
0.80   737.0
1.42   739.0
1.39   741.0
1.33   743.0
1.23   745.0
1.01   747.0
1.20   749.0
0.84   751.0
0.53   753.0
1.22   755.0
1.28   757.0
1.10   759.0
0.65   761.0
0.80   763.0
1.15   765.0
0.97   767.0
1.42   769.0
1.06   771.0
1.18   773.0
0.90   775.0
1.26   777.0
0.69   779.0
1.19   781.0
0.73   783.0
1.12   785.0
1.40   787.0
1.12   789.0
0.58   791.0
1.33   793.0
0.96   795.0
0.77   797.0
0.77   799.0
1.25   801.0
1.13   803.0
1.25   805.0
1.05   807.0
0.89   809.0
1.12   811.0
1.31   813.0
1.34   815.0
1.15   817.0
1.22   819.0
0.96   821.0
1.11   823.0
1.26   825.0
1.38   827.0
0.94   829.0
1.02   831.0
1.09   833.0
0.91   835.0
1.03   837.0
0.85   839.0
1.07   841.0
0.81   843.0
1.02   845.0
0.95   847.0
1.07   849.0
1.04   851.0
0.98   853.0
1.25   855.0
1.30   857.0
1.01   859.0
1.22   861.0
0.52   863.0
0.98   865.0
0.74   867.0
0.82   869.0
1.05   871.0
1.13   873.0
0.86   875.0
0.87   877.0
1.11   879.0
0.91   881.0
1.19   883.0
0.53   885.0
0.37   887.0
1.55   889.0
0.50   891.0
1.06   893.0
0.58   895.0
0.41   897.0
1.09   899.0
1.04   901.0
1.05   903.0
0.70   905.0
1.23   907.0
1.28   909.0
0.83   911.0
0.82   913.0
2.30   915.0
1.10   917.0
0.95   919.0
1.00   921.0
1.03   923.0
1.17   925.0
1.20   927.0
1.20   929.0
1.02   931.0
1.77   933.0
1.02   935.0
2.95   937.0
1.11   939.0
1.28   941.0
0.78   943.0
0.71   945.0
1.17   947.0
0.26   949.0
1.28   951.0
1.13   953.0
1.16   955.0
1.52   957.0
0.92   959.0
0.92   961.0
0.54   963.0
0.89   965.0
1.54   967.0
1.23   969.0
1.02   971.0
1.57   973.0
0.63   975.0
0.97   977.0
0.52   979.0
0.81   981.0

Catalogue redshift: 0.83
